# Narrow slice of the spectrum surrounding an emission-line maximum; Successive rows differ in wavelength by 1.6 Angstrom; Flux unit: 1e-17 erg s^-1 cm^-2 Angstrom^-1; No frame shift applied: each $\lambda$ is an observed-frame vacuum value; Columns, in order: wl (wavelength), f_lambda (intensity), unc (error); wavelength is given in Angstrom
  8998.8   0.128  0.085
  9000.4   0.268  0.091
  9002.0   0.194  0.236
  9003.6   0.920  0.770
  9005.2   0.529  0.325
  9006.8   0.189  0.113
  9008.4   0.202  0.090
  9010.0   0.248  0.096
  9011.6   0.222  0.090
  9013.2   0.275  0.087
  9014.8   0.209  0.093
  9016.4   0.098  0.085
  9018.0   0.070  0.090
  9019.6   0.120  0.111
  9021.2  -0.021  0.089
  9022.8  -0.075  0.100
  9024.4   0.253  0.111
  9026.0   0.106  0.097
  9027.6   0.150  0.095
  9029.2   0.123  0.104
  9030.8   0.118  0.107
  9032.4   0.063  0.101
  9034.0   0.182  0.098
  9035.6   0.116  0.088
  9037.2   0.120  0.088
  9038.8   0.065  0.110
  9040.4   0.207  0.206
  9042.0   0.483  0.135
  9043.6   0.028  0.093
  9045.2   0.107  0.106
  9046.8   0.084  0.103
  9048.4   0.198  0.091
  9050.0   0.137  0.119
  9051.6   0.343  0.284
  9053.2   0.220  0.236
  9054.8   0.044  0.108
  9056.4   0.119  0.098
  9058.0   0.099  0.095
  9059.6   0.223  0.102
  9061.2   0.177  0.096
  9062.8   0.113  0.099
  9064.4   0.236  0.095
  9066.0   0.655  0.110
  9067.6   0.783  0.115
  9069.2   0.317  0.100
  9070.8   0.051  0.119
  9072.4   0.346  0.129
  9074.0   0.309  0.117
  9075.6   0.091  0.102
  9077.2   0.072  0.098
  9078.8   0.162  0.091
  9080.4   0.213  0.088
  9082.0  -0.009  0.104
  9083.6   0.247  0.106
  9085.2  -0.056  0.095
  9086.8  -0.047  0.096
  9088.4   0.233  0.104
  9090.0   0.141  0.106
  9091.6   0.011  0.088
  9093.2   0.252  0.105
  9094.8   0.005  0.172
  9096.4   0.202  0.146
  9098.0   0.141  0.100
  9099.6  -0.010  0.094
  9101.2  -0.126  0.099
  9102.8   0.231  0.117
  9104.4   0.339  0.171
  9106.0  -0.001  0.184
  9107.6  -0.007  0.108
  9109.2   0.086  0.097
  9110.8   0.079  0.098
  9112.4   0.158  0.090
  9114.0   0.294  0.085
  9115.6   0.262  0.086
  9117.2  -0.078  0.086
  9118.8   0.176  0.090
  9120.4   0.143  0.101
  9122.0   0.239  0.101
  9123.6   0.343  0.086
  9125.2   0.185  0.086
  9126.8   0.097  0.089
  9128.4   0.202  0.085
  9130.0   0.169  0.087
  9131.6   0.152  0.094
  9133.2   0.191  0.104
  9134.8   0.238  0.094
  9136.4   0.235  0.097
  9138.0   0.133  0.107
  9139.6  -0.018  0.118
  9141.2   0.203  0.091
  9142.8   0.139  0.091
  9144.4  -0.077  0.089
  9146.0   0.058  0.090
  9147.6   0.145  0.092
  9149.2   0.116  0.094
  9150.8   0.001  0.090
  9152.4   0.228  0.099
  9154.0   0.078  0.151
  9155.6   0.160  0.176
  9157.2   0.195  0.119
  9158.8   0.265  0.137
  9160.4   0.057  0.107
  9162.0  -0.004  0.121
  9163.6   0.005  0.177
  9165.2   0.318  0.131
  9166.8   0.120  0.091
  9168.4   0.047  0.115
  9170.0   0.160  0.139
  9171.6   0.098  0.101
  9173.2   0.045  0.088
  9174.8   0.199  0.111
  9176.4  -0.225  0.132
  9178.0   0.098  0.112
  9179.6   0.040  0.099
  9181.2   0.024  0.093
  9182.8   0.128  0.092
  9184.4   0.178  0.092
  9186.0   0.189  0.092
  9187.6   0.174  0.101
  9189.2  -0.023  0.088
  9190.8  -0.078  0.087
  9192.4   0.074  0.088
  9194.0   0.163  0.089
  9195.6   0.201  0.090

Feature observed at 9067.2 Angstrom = H-gamma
